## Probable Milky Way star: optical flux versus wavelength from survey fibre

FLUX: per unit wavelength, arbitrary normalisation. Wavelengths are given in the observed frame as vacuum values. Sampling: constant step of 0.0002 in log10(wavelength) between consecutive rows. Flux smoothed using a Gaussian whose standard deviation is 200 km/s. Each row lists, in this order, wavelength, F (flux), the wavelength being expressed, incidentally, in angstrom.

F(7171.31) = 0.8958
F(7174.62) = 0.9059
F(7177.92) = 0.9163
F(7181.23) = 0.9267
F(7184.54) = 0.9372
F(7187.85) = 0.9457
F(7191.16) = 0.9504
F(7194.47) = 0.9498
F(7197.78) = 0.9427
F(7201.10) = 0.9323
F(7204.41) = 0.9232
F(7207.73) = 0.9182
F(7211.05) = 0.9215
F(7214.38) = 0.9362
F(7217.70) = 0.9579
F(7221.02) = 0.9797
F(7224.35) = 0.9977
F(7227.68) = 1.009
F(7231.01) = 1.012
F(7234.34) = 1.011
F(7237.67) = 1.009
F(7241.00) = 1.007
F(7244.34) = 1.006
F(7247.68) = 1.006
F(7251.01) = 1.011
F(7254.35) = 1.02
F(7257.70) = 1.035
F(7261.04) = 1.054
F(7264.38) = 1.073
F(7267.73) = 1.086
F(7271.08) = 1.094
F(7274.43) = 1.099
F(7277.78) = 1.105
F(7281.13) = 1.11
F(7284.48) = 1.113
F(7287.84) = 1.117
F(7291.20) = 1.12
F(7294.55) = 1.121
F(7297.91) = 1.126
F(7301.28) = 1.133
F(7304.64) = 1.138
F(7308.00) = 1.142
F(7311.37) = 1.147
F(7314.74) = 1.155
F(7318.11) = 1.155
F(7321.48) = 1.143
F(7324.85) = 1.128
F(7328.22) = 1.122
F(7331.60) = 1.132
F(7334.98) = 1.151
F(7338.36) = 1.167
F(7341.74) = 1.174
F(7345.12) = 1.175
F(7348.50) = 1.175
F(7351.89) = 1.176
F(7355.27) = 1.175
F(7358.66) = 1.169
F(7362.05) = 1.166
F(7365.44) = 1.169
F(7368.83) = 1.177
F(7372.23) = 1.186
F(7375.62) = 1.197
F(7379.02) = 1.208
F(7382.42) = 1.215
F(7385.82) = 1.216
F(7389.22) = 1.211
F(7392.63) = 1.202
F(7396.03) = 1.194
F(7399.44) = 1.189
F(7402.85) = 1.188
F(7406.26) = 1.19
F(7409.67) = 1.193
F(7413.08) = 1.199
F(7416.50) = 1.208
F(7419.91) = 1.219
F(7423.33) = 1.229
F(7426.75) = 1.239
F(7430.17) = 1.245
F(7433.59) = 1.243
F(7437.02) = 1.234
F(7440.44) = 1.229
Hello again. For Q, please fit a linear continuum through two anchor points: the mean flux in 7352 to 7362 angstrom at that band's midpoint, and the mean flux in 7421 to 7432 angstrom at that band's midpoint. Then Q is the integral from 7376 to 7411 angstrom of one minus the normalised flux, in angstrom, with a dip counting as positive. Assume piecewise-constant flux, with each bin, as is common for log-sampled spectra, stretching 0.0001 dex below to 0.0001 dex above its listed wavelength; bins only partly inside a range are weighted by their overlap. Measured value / 0.2 angstrom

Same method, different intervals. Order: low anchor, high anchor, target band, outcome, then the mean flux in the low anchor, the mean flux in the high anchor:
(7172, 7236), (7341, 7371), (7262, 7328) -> -2.3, 0.95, 1.17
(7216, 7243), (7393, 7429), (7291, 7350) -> -2.3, 0.998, 1.21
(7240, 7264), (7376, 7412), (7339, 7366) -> -0.6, 1.02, 1.2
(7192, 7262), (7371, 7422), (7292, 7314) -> -1.1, 0.982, 1.2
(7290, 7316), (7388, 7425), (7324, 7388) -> -0.2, 1.14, 1.2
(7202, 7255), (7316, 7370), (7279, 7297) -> -0.7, 0.982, 1.16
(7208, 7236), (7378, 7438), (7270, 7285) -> -0.8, 0.975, 1.21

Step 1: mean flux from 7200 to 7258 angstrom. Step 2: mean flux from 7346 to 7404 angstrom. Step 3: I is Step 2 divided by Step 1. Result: 1.2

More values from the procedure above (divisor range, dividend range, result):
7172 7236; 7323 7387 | 1.23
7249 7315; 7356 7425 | 1.09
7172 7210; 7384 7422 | 1.29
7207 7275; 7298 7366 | 1.14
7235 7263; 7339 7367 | 1.15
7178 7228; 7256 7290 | 1.15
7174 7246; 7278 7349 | 1.19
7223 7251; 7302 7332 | 1.13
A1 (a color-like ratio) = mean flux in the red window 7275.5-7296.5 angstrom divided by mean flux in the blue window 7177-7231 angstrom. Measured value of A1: 1.17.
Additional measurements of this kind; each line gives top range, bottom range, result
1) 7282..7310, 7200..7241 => 1.16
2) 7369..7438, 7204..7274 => 1.20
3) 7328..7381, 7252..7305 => 1.07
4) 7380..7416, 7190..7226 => 1.27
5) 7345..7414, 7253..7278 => 1.11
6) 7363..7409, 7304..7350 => 1.04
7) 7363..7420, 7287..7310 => 1.06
